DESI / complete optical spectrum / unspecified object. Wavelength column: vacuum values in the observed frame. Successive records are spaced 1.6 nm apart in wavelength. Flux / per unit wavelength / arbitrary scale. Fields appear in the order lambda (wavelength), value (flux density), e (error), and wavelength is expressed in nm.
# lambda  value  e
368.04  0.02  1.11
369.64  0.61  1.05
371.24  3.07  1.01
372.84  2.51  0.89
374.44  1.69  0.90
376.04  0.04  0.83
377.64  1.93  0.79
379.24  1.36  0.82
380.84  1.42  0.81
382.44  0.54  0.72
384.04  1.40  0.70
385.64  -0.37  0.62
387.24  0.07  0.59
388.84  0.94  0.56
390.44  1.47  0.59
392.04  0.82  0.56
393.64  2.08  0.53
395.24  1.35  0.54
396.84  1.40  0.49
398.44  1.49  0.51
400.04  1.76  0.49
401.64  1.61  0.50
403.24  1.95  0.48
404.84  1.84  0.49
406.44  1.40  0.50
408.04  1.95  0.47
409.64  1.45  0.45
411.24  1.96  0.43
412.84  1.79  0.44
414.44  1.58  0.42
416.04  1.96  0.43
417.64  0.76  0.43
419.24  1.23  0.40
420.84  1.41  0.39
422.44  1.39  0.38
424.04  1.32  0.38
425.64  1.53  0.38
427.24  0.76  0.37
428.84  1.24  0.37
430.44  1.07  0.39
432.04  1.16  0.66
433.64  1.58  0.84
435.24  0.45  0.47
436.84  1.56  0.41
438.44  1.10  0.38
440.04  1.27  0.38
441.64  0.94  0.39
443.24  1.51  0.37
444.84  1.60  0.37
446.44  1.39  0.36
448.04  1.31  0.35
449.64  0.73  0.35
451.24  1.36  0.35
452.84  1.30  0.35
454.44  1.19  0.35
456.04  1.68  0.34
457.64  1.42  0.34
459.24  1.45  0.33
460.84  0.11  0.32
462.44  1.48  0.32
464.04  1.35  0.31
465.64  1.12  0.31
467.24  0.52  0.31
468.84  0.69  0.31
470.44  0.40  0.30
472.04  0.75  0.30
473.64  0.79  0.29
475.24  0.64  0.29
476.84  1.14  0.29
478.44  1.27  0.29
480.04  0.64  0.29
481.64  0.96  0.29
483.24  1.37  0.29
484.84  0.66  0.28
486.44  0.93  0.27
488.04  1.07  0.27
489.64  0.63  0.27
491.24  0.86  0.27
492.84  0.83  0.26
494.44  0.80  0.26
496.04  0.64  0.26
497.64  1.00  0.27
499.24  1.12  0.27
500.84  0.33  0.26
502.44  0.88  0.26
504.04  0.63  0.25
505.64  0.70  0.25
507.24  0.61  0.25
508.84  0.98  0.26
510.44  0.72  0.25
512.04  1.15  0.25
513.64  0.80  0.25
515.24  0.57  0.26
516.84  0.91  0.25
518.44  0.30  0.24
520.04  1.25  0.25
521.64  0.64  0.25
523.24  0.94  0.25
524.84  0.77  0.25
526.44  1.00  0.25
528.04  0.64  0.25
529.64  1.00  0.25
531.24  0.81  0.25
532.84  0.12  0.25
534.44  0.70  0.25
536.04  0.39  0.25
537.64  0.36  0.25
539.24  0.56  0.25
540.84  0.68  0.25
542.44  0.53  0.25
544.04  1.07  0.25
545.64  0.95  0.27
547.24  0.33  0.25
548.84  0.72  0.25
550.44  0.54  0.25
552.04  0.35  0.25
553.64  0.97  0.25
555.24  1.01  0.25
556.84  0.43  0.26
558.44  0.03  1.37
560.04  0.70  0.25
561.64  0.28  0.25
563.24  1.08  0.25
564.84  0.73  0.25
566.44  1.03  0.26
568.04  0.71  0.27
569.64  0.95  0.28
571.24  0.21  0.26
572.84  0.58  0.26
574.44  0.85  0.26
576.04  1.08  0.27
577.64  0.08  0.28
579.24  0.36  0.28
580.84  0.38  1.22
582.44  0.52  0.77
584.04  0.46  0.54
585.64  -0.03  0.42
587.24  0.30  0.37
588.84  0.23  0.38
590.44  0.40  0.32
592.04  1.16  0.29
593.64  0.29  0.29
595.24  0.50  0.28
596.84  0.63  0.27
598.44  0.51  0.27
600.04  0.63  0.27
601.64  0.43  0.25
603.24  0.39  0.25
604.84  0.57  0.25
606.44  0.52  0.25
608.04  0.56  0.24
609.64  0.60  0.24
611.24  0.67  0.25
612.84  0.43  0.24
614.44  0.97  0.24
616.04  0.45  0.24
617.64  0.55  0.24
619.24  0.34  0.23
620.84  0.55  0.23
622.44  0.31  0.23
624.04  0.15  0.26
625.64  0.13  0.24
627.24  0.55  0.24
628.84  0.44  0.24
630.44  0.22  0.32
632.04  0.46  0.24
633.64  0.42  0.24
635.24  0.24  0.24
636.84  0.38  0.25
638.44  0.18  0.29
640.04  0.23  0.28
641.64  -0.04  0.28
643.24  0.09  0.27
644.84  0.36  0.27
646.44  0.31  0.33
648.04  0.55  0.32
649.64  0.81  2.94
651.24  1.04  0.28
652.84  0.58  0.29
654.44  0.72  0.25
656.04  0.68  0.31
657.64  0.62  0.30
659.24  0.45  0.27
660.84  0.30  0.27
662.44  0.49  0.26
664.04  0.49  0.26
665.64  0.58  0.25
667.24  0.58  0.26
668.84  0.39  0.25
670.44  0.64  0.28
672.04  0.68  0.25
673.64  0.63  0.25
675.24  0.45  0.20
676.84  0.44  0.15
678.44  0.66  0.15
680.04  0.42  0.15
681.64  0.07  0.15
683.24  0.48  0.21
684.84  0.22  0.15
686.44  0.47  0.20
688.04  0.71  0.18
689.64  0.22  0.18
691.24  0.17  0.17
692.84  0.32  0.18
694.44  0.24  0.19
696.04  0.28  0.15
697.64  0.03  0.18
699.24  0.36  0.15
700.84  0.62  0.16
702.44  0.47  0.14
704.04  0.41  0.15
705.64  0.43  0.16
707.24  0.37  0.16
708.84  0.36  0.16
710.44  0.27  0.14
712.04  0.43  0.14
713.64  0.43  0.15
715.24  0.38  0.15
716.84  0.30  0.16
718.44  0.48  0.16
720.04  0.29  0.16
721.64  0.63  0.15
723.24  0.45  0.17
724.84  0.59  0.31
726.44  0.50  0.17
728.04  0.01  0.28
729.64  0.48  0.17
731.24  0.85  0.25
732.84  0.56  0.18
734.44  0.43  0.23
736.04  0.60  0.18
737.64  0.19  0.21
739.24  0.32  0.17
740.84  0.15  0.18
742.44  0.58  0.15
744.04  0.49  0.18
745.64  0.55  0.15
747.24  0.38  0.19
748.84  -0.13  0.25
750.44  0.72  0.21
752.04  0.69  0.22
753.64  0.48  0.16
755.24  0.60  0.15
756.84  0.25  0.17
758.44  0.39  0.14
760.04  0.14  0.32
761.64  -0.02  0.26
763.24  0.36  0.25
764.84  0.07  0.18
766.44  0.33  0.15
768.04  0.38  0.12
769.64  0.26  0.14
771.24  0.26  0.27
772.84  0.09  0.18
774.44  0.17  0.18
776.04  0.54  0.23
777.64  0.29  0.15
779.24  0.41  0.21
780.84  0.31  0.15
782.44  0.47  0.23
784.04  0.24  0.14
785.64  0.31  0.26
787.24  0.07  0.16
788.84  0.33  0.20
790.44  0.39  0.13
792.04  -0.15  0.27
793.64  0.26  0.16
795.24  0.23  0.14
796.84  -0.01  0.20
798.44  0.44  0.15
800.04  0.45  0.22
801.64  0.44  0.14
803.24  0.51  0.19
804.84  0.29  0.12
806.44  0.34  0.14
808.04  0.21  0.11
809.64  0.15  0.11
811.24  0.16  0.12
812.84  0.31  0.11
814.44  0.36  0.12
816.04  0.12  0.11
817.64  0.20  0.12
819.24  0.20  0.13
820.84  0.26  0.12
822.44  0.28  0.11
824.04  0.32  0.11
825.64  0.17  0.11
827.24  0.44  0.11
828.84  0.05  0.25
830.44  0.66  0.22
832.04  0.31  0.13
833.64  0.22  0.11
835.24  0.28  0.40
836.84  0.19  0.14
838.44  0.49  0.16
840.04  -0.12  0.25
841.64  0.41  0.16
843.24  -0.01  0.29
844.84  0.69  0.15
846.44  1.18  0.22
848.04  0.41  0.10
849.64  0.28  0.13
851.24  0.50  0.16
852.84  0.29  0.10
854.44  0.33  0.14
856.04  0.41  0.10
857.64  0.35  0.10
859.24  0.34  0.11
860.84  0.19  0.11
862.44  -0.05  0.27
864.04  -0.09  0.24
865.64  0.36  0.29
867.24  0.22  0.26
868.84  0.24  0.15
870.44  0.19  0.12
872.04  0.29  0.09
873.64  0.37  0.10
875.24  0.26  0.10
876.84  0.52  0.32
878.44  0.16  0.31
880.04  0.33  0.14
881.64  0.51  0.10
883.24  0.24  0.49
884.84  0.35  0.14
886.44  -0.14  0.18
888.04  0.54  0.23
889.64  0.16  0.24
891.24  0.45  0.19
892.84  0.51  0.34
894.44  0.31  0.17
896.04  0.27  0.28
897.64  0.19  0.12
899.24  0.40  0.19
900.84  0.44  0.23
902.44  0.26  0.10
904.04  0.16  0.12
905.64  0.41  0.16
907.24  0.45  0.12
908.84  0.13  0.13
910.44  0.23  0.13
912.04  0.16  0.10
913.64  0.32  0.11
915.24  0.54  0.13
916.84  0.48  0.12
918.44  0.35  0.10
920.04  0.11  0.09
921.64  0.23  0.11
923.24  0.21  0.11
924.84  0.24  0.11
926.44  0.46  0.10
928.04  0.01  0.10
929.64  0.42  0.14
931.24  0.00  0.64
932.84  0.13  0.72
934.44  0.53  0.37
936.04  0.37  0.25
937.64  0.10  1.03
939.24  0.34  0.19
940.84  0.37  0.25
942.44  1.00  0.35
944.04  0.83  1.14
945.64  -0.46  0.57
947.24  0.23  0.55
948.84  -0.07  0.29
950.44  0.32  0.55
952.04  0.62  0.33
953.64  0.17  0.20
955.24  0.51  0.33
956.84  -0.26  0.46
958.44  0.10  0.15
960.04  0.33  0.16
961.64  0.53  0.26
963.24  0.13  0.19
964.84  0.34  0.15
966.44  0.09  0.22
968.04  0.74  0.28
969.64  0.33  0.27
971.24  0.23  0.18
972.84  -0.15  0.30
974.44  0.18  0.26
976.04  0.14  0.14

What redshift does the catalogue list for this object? 1.270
